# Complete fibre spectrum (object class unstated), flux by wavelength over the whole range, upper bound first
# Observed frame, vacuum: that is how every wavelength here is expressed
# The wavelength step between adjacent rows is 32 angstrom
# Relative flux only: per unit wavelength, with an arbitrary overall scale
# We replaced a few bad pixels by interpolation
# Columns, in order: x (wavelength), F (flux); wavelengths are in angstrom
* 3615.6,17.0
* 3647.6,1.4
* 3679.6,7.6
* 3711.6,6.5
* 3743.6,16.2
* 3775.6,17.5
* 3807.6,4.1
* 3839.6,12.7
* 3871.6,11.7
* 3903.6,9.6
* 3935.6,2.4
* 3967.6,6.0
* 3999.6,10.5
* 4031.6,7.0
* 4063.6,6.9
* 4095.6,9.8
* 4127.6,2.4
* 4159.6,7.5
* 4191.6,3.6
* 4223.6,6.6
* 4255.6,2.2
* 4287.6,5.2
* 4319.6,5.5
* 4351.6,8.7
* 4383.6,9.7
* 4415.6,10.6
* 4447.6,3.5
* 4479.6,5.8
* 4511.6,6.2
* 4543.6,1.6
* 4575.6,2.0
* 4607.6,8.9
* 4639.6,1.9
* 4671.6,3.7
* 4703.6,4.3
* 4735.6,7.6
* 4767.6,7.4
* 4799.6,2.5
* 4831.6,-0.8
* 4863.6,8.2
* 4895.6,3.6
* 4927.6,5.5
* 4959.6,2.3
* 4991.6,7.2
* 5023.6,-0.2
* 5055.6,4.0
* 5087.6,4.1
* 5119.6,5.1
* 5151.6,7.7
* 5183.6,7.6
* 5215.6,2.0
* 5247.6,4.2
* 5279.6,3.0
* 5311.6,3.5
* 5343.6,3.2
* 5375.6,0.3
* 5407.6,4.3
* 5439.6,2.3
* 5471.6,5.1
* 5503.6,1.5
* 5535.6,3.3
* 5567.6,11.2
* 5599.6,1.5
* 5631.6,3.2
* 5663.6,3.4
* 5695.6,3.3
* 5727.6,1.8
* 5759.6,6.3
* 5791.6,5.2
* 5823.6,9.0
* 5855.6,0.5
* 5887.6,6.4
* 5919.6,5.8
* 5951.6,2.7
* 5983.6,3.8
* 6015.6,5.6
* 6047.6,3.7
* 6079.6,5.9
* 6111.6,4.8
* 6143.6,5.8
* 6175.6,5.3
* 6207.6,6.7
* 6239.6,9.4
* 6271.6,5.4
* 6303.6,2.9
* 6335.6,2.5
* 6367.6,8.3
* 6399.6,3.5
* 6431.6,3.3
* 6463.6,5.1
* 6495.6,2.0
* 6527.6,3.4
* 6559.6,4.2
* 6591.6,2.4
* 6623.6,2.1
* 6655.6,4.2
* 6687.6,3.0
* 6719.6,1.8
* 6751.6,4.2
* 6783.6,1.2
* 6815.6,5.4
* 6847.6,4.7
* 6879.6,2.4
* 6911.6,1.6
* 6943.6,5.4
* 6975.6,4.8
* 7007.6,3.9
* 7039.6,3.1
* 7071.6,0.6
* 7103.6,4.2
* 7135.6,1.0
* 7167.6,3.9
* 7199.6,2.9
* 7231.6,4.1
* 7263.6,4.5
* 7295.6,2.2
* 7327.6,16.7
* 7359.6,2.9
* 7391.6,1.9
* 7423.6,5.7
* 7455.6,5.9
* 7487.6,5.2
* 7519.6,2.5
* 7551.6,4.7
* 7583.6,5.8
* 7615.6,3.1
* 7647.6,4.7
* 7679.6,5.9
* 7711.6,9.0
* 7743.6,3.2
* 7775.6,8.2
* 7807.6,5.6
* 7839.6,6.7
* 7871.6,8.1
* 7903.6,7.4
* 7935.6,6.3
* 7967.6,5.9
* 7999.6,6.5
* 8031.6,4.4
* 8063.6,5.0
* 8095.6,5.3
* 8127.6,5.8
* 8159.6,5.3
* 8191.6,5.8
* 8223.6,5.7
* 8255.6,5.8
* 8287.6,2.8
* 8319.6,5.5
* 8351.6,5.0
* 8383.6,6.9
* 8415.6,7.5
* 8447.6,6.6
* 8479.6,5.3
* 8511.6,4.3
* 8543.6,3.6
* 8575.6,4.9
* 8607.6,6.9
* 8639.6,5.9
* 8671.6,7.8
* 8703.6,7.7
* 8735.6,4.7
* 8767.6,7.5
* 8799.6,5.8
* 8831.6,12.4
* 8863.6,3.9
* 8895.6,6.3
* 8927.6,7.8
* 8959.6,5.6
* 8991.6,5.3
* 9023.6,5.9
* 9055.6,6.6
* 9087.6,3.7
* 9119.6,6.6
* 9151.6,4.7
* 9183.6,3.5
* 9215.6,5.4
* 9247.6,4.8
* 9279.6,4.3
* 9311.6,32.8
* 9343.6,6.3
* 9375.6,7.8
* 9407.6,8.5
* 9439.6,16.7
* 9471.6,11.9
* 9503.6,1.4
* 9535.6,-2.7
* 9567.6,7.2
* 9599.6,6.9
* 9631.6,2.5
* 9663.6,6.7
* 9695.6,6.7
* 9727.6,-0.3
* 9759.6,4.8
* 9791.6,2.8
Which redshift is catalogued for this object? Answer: 0.97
